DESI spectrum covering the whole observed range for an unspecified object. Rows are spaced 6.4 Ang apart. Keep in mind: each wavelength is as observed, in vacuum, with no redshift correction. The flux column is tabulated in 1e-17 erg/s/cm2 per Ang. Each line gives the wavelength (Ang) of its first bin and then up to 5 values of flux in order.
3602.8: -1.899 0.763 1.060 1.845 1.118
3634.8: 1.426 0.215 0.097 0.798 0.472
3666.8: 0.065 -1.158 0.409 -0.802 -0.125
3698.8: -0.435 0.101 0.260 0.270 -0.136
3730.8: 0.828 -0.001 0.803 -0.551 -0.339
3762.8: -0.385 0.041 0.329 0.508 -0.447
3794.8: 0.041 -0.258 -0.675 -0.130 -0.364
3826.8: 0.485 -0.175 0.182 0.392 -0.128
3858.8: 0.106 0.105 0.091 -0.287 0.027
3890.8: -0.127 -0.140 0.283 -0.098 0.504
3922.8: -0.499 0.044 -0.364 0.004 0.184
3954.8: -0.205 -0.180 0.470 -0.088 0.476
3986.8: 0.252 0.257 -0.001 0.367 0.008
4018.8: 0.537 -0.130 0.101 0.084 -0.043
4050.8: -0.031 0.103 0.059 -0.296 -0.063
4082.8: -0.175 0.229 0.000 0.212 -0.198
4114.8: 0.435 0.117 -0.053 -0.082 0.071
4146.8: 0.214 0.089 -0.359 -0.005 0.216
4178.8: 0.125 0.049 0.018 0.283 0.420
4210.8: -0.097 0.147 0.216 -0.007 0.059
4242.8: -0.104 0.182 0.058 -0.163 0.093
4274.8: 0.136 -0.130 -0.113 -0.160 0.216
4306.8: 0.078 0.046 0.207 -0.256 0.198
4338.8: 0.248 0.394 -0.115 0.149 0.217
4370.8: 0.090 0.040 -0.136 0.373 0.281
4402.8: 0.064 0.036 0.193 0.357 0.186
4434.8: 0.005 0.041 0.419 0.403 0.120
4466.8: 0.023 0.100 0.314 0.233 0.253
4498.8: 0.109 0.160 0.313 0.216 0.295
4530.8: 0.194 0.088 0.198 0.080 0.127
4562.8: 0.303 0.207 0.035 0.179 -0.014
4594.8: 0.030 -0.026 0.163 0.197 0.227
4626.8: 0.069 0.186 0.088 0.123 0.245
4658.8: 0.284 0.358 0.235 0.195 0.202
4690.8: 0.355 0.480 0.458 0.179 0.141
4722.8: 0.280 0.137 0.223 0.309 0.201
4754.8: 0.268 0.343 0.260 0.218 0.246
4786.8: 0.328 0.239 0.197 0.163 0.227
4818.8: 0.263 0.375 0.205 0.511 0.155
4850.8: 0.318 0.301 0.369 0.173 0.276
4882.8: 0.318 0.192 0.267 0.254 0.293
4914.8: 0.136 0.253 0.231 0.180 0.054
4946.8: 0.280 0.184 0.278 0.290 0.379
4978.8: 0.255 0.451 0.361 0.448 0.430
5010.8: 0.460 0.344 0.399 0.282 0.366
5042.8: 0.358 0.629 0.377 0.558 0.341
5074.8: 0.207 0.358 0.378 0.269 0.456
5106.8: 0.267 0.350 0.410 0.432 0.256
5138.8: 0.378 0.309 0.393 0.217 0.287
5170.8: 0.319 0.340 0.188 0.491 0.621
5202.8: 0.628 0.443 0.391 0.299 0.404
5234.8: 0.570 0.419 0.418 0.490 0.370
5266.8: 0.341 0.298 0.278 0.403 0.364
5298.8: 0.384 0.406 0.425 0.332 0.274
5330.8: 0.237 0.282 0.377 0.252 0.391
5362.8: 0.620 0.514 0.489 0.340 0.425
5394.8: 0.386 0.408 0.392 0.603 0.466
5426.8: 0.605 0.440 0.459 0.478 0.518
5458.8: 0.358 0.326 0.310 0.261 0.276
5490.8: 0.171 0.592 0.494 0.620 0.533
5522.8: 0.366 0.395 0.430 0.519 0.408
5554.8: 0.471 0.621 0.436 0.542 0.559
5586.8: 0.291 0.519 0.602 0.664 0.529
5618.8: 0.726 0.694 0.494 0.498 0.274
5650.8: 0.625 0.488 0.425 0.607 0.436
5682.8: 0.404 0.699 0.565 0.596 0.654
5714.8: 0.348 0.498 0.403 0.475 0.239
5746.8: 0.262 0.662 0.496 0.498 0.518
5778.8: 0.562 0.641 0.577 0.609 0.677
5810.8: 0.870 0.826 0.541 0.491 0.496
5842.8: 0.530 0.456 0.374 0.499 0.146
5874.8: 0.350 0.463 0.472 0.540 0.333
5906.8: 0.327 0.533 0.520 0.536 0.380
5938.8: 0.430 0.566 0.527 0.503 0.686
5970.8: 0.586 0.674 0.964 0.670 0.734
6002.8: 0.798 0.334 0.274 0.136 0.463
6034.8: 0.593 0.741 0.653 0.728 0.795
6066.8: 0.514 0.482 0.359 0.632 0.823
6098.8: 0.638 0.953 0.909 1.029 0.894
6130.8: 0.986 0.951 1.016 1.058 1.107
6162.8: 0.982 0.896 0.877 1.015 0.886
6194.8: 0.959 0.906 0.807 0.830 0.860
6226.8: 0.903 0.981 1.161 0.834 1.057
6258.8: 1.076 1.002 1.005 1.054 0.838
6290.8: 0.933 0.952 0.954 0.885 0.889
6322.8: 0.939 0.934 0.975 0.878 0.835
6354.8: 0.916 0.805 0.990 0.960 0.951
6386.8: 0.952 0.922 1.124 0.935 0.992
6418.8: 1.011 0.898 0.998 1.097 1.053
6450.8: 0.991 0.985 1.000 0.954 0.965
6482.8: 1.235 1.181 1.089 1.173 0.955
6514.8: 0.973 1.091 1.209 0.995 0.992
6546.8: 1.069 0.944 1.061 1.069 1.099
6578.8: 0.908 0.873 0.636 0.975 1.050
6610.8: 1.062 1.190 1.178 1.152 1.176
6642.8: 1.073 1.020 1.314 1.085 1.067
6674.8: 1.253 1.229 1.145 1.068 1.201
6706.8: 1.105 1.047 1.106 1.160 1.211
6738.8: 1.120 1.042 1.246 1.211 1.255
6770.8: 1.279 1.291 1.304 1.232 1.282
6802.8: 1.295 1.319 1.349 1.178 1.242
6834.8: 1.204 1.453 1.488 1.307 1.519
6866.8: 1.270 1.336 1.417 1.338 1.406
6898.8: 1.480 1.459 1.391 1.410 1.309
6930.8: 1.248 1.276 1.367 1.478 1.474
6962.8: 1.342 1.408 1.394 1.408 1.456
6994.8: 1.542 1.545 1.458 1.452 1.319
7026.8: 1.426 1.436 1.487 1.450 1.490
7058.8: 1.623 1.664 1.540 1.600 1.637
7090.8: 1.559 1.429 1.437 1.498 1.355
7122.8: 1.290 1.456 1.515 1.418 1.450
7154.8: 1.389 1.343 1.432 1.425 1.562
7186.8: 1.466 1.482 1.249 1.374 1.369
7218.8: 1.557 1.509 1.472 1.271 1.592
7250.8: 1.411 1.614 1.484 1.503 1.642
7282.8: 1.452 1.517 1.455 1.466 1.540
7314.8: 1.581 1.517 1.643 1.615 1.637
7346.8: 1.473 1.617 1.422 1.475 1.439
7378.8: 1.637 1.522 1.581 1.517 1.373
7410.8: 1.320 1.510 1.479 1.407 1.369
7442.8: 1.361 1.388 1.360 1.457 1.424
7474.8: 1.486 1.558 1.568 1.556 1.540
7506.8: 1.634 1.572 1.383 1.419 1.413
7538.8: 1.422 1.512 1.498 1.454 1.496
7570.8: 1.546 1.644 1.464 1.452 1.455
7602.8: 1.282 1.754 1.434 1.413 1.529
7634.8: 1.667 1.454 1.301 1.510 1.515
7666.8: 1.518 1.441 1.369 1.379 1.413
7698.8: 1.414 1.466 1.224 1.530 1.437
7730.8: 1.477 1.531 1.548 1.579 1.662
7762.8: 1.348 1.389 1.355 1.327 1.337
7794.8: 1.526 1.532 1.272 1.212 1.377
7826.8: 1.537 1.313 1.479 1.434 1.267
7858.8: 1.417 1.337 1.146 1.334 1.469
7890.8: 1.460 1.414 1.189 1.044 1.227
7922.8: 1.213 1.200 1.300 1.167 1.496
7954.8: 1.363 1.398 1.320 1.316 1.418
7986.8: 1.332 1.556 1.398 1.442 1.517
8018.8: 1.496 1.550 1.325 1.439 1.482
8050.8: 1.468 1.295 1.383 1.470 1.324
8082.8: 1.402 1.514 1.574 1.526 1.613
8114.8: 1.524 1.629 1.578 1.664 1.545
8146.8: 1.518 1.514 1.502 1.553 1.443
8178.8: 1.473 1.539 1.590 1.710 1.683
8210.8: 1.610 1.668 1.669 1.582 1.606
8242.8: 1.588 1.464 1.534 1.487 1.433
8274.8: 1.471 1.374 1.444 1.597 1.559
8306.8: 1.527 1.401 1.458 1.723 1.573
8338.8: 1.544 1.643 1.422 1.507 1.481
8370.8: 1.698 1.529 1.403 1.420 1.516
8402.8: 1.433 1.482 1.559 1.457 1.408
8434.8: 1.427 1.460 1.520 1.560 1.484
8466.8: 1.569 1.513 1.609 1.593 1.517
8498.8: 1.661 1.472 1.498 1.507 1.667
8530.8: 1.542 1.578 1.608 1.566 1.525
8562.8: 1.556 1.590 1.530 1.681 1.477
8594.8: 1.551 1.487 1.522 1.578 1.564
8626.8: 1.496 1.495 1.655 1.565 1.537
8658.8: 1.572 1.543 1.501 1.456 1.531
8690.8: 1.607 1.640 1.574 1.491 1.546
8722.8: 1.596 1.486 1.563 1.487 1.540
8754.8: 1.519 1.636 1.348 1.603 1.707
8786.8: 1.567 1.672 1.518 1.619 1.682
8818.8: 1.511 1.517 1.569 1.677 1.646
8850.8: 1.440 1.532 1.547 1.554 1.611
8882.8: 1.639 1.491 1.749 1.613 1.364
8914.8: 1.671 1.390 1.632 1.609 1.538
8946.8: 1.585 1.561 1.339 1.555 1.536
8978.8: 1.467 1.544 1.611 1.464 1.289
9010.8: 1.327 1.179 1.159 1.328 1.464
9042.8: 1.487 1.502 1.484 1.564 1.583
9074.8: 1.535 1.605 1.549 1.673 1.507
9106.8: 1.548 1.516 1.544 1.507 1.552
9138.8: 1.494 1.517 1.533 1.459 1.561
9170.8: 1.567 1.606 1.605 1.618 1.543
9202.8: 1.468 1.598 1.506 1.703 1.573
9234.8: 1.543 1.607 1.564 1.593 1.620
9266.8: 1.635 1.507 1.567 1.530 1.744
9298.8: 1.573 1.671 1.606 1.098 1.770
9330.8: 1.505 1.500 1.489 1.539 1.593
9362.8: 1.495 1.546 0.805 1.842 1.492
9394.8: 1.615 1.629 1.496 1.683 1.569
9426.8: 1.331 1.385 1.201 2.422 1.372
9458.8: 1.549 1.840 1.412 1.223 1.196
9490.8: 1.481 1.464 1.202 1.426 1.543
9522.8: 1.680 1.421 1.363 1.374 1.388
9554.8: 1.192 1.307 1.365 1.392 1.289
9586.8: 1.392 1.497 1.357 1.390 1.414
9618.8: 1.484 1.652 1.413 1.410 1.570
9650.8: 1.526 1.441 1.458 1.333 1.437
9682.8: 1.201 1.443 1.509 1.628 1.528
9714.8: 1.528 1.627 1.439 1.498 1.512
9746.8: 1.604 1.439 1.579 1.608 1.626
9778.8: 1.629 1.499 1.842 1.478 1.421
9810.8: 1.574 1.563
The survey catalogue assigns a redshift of 0.53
